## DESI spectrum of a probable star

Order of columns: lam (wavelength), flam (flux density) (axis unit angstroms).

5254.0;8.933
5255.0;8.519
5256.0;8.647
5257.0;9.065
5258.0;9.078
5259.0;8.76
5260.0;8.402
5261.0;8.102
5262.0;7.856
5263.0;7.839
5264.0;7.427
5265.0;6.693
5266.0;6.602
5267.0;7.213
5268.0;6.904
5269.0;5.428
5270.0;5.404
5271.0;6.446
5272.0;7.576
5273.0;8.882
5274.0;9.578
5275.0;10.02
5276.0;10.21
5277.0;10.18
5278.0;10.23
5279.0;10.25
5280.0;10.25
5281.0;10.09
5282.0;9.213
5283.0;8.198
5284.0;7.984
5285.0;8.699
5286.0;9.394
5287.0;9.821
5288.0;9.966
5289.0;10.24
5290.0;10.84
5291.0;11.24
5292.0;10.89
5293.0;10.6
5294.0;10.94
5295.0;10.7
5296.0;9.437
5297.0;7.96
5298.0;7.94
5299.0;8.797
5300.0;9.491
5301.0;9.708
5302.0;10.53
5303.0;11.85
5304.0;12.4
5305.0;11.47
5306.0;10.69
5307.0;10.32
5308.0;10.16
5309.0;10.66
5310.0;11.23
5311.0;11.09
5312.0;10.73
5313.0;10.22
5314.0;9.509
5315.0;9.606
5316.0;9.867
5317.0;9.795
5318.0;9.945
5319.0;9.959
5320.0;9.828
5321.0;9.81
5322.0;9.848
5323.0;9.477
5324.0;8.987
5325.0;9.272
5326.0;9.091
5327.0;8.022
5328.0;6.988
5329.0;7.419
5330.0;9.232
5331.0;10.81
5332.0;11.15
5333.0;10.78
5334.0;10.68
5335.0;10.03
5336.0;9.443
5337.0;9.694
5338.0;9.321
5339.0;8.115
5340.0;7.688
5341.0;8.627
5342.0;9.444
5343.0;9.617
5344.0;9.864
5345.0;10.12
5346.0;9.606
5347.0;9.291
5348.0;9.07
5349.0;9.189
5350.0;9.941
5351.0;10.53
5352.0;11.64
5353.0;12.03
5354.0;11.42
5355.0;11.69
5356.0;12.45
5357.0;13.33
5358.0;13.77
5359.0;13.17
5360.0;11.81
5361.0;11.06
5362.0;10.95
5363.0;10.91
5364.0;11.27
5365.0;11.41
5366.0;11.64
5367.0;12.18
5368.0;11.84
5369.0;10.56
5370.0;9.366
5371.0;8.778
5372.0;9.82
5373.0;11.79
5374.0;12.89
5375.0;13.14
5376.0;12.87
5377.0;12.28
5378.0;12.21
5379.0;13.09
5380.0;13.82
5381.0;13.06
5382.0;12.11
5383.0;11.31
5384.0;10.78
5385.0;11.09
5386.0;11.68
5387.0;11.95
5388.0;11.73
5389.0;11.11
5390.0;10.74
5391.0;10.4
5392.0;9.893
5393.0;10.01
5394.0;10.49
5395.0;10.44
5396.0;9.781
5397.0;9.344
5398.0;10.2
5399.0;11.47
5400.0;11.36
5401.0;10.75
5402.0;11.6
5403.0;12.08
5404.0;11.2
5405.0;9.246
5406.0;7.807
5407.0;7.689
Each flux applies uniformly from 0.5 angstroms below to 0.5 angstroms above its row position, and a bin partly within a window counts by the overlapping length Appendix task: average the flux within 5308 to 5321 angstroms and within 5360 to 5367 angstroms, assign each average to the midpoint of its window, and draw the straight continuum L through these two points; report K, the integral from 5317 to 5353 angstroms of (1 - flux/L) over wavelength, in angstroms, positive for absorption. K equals 3.78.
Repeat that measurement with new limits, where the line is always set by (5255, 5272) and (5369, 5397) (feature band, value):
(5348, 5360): -1.4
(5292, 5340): -3.7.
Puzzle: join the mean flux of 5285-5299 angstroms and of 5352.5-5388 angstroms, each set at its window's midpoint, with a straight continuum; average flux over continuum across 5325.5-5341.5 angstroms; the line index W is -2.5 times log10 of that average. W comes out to 0.187 mag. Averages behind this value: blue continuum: 9.91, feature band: 9.19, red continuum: 11.8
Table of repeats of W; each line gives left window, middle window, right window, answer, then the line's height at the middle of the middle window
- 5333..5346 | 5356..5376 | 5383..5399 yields -0.15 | 10.1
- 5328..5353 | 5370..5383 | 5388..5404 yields -0.16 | 10.3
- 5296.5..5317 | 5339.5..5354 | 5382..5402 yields 0.07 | 10.5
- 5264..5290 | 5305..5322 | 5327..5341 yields -0.14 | 9.04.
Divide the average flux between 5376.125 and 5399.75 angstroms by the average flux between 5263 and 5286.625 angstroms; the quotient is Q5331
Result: 1.3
